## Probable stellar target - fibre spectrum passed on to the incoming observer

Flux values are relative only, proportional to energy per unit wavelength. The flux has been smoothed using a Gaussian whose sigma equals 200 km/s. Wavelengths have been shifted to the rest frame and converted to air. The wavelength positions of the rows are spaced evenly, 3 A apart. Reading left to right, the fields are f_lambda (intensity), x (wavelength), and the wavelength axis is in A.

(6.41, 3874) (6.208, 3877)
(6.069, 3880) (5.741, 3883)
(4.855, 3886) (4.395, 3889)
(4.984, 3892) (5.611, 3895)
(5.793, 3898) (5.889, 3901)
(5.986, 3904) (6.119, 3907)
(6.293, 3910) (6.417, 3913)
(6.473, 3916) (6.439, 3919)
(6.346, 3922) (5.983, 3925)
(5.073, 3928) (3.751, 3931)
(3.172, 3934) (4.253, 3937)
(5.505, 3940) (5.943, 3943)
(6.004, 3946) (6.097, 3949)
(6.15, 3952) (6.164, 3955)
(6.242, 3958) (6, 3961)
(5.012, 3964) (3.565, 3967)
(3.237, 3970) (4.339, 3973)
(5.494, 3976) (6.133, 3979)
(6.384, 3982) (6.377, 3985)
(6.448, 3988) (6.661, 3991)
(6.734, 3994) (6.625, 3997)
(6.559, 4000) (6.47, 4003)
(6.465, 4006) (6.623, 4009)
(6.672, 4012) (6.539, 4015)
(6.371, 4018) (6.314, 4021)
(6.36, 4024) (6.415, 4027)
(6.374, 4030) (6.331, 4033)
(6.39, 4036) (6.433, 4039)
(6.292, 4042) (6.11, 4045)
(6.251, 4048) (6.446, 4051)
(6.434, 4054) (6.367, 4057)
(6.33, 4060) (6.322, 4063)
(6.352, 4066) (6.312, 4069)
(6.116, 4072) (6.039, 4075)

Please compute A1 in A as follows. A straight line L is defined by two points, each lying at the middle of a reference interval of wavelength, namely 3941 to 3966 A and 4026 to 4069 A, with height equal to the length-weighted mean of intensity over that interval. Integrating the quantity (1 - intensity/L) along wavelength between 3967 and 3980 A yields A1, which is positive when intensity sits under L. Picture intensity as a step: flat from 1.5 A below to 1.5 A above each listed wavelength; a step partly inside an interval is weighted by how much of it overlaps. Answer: 3.0 A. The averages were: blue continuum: 5.89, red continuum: 6.34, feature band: 4.61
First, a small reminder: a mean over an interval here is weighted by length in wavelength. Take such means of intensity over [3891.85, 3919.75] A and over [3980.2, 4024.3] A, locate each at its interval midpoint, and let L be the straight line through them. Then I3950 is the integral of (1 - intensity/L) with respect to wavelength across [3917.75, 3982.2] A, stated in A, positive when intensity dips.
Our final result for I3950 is 9.7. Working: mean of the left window 6.04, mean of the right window 6.51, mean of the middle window 5.31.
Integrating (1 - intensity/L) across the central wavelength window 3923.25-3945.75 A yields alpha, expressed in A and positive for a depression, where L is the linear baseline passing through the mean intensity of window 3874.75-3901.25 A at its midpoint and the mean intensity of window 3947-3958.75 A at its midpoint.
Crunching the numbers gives 4.1 A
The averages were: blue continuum 5.51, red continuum 6.15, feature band 4.89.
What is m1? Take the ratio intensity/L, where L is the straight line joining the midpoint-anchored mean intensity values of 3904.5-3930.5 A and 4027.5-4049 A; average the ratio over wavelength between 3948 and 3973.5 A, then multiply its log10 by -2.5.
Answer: 0.18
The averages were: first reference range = 6.04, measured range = 5.22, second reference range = 6.32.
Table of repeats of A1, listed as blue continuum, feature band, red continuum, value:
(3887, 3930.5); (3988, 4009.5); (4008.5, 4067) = -1.3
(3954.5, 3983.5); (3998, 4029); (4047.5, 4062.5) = -3.5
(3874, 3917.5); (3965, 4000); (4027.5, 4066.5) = 2.6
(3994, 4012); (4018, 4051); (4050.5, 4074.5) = 0.5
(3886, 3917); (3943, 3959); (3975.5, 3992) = -0.1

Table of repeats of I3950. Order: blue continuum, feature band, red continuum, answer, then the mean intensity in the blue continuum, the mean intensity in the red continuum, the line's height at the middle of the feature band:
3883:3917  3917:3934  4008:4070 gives 1.4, 5.7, 6.38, 5.83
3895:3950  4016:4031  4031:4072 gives -0.5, 5.64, 6.33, 6.18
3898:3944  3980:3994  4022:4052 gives -1.1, 5.58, 6.34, 6.01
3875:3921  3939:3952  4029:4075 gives 0.1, 5.83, 6.31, 5.98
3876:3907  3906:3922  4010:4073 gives -1.9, 5.57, 6.36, 5.69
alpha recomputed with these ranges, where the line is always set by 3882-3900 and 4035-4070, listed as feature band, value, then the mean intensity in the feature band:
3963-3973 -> 3.1 A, 3.94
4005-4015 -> -0.9 A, 6.59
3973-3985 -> 0.0 A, 5.84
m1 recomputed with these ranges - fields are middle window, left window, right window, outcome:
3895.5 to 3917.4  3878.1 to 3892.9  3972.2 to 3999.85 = -0.13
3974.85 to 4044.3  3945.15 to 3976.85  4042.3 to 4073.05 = -0.11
